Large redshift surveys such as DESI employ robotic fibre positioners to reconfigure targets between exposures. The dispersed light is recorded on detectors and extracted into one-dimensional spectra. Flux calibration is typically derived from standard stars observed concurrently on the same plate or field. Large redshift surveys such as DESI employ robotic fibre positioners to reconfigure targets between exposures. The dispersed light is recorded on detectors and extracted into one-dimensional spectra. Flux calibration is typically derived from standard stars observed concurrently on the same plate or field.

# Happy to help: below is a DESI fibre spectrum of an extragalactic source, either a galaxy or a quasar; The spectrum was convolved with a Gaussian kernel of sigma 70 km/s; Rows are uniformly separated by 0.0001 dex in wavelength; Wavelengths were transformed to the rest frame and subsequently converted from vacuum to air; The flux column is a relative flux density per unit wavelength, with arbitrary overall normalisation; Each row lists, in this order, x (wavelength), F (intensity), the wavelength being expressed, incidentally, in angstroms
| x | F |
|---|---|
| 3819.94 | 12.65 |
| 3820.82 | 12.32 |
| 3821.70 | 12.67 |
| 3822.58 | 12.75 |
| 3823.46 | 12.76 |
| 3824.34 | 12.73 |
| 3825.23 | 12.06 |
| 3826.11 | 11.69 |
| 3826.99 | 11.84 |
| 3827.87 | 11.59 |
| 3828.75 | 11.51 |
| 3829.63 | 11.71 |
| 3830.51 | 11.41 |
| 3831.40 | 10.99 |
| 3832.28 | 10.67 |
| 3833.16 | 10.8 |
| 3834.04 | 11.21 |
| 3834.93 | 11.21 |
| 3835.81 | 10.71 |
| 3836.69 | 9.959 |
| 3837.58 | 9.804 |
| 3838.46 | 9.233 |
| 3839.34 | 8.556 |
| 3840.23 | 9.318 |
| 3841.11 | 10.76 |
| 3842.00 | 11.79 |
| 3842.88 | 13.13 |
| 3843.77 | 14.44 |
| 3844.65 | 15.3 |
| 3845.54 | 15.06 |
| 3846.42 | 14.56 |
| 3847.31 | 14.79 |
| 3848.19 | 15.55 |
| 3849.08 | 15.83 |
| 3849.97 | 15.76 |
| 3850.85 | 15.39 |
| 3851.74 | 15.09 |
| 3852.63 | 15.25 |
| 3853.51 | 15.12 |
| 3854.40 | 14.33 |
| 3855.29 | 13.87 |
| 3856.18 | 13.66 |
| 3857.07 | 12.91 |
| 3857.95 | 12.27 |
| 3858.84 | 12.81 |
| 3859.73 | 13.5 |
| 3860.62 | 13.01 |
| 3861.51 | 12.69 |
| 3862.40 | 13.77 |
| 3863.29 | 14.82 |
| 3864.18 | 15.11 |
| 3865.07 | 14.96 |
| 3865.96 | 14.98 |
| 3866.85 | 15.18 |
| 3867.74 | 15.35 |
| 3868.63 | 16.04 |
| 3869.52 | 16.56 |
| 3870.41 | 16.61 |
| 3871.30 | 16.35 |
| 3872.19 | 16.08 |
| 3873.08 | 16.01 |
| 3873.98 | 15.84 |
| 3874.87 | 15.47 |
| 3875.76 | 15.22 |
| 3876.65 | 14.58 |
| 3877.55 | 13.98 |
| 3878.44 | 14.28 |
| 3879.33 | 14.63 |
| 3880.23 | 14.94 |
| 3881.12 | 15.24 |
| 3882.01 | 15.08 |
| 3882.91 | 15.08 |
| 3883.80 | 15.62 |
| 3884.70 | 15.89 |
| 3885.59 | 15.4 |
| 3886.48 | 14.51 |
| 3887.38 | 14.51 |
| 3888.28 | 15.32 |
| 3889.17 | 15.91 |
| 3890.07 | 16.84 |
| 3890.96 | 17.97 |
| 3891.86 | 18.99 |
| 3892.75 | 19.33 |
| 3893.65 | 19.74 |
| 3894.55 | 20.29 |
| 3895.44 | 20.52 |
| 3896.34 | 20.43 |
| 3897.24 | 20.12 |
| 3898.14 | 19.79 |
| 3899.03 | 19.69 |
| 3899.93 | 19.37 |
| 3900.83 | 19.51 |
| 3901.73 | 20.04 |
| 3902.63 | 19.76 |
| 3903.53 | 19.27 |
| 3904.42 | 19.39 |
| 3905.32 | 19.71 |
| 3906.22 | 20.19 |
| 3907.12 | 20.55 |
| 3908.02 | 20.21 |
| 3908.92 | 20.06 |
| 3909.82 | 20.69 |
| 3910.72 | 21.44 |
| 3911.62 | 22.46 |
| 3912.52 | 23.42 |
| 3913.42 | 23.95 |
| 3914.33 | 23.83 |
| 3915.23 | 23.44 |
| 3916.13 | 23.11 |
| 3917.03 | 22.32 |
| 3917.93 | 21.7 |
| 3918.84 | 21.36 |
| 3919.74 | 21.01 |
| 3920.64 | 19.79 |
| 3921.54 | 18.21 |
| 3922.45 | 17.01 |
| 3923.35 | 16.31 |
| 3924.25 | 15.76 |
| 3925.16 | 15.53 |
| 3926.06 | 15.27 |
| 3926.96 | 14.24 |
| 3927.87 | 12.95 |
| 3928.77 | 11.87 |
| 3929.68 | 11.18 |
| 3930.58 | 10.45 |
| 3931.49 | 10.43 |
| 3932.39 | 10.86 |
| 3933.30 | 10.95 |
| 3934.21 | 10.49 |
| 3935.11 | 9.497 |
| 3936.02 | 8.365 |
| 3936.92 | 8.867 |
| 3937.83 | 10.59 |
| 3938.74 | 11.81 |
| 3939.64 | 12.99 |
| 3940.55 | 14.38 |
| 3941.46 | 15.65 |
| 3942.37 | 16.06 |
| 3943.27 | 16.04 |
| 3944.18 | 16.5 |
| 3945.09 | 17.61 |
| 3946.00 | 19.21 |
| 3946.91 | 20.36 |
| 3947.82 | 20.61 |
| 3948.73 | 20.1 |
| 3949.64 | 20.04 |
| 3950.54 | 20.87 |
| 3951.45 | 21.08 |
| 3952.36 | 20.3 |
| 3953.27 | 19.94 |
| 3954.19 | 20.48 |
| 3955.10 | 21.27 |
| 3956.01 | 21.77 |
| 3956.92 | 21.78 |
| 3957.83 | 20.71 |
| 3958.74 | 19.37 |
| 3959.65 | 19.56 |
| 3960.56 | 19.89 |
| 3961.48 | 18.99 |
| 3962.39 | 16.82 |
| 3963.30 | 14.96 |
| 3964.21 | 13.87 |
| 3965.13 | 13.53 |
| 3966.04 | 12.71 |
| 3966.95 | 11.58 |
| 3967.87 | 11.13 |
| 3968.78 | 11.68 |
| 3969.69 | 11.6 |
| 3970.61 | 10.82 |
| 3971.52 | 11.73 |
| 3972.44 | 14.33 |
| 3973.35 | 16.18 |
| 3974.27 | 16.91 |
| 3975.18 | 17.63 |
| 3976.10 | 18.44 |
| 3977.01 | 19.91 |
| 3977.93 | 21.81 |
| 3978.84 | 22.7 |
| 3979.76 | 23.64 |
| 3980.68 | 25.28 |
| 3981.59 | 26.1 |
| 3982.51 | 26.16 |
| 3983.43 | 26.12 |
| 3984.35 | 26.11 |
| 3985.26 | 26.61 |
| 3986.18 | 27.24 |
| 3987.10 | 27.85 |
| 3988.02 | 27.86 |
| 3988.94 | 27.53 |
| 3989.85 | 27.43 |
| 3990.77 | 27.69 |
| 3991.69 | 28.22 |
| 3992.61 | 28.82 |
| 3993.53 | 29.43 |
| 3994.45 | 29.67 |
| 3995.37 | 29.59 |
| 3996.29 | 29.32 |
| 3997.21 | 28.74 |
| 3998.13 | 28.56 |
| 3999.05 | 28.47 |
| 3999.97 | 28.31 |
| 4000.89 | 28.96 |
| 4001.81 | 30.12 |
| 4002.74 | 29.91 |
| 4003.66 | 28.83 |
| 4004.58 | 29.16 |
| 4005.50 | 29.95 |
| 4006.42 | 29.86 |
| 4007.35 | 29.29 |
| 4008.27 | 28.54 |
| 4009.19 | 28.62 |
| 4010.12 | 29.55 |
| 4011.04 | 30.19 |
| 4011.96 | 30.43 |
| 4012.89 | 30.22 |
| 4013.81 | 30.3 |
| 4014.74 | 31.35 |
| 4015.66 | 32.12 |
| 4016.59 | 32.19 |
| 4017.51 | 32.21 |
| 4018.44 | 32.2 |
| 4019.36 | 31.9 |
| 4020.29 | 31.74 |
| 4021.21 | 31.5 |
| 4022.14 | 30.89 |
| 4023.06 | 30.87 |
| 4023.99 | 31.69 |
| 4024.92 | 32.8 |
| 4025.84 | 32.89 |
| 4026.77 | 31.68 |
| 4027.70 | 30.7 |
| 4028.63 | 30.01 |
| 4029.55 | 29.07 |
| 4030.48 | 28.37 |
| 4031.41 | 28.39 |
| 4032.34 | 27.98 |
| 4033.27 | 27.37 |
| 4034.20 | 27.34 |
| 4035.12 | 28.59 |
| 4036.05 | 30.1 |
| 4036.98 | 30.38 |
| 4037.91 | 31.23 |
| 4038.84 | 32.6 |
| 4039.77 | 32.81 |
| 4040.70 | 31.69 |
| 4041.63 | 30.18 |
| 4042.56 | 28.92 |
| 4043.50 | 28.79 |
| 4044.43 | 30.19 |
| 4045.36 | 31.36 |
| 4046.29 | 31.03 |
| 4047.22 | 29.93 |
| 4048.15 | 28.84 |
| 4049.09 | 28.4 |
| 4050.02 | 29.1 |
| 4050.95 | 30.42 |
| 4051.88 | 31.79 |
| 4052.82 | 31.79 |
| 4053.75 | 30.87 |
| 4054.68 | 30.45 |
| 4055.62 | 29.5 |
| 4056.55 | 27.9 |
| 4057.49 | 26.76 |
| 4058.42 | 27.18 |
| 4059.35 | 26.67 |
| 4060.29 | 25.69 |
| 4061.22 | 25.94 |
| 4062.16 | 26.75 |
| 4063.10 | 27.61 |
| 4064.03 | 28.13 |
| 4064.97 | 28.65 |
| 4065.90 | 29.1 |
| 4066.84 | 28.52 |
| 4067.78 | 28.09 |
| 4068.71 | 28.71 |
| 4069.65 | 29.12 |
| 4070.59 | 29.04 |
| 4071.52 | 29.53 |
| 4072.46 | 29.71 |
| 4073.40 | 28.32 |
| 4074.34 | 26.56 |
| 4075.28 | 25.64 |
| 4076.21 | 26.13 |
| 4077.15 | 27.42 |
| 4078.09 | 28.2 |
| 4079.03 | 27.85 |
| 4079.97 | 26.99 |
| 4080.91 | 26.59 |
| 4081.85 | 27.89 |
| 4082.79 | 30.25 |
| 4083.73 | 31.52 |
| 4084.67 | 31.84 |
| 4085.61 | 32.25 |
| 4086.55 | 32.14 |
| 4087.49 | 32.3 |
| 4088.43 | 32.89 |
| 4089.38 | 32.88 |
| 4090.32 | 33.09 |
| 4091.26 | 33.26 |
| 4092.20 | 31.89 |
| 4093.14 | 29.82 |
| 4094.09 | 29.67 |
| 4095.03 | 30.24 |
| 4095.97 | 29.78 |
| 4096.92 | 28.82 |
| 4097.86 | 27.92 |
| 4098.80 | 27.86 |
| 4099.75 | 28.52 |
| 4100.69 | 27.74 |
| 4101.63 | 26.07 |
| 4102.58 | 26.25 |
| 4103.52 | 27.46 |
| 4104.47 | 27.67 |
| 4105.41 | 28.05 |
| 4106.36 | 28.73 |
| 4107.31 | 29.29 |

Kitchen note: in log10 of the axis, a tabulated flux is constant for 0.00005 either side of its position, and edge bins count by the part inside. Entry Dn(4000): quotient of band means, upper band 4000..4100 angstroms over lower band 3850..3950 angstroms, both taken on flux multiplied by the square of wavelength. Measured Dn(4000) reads 1.94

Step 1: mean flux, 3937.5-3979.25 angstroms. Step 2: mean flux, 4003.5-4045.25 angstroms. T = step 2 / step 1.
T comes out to 1.8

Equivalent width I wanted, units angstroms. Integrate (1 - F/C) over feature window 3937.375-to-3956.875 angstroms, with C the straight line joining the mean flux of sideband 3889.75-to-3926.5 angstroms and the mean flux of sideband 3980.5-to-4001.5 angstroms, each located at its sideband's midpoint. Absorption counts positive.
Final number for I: 4.68 angstroms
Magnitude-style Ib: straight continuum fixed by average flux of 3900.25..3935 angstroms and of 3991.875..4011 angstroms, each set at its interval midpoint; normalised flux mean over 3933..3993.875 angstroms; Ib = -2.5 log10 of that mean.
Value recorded 0.28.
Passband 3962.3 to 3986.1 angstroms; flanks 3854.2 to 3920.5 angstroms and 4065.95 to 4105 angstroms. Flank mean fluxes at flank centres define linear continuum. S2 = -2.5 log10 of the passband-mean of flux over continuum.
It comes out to 0.24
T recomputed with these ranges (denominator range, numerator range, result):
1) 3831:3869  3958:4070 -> 2.02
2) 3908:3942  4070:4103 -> 1.80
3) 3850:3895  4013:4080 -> 1.92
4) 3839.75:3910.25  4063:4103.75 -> 1.81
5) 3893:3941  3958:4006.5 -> 1.30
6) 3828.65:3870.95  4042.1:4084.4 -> 2.15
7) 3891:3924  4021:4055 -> 1.48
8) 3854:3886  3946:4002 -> 1.47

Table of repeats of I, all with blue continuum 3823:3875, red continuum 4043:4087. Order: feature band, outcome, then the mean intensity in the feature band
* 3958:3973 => 4.8 angstroms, 14.7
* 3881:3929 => -3.9 angstroms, 18.8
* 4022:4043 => -3.0 angstroms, 30.3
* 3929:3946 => 6.2 angstroms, 12.5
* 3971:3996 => -1.1 angstroms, 24.1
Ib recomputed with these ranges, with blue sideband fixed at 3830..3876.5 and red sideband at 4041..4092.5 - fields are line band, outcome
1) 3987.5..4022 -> -0.20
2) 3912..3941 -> 0.20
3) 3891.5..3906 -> -0.17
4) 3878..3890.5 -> 0.05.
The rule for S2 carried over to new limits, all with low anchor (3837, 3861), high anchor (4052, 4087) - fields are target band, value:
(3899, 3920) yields -0.20 mag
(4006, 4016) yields -0.22 mag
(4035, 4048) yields -0.15 mag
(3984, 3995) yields -0.21 mag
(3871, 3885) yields 0.01 mag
